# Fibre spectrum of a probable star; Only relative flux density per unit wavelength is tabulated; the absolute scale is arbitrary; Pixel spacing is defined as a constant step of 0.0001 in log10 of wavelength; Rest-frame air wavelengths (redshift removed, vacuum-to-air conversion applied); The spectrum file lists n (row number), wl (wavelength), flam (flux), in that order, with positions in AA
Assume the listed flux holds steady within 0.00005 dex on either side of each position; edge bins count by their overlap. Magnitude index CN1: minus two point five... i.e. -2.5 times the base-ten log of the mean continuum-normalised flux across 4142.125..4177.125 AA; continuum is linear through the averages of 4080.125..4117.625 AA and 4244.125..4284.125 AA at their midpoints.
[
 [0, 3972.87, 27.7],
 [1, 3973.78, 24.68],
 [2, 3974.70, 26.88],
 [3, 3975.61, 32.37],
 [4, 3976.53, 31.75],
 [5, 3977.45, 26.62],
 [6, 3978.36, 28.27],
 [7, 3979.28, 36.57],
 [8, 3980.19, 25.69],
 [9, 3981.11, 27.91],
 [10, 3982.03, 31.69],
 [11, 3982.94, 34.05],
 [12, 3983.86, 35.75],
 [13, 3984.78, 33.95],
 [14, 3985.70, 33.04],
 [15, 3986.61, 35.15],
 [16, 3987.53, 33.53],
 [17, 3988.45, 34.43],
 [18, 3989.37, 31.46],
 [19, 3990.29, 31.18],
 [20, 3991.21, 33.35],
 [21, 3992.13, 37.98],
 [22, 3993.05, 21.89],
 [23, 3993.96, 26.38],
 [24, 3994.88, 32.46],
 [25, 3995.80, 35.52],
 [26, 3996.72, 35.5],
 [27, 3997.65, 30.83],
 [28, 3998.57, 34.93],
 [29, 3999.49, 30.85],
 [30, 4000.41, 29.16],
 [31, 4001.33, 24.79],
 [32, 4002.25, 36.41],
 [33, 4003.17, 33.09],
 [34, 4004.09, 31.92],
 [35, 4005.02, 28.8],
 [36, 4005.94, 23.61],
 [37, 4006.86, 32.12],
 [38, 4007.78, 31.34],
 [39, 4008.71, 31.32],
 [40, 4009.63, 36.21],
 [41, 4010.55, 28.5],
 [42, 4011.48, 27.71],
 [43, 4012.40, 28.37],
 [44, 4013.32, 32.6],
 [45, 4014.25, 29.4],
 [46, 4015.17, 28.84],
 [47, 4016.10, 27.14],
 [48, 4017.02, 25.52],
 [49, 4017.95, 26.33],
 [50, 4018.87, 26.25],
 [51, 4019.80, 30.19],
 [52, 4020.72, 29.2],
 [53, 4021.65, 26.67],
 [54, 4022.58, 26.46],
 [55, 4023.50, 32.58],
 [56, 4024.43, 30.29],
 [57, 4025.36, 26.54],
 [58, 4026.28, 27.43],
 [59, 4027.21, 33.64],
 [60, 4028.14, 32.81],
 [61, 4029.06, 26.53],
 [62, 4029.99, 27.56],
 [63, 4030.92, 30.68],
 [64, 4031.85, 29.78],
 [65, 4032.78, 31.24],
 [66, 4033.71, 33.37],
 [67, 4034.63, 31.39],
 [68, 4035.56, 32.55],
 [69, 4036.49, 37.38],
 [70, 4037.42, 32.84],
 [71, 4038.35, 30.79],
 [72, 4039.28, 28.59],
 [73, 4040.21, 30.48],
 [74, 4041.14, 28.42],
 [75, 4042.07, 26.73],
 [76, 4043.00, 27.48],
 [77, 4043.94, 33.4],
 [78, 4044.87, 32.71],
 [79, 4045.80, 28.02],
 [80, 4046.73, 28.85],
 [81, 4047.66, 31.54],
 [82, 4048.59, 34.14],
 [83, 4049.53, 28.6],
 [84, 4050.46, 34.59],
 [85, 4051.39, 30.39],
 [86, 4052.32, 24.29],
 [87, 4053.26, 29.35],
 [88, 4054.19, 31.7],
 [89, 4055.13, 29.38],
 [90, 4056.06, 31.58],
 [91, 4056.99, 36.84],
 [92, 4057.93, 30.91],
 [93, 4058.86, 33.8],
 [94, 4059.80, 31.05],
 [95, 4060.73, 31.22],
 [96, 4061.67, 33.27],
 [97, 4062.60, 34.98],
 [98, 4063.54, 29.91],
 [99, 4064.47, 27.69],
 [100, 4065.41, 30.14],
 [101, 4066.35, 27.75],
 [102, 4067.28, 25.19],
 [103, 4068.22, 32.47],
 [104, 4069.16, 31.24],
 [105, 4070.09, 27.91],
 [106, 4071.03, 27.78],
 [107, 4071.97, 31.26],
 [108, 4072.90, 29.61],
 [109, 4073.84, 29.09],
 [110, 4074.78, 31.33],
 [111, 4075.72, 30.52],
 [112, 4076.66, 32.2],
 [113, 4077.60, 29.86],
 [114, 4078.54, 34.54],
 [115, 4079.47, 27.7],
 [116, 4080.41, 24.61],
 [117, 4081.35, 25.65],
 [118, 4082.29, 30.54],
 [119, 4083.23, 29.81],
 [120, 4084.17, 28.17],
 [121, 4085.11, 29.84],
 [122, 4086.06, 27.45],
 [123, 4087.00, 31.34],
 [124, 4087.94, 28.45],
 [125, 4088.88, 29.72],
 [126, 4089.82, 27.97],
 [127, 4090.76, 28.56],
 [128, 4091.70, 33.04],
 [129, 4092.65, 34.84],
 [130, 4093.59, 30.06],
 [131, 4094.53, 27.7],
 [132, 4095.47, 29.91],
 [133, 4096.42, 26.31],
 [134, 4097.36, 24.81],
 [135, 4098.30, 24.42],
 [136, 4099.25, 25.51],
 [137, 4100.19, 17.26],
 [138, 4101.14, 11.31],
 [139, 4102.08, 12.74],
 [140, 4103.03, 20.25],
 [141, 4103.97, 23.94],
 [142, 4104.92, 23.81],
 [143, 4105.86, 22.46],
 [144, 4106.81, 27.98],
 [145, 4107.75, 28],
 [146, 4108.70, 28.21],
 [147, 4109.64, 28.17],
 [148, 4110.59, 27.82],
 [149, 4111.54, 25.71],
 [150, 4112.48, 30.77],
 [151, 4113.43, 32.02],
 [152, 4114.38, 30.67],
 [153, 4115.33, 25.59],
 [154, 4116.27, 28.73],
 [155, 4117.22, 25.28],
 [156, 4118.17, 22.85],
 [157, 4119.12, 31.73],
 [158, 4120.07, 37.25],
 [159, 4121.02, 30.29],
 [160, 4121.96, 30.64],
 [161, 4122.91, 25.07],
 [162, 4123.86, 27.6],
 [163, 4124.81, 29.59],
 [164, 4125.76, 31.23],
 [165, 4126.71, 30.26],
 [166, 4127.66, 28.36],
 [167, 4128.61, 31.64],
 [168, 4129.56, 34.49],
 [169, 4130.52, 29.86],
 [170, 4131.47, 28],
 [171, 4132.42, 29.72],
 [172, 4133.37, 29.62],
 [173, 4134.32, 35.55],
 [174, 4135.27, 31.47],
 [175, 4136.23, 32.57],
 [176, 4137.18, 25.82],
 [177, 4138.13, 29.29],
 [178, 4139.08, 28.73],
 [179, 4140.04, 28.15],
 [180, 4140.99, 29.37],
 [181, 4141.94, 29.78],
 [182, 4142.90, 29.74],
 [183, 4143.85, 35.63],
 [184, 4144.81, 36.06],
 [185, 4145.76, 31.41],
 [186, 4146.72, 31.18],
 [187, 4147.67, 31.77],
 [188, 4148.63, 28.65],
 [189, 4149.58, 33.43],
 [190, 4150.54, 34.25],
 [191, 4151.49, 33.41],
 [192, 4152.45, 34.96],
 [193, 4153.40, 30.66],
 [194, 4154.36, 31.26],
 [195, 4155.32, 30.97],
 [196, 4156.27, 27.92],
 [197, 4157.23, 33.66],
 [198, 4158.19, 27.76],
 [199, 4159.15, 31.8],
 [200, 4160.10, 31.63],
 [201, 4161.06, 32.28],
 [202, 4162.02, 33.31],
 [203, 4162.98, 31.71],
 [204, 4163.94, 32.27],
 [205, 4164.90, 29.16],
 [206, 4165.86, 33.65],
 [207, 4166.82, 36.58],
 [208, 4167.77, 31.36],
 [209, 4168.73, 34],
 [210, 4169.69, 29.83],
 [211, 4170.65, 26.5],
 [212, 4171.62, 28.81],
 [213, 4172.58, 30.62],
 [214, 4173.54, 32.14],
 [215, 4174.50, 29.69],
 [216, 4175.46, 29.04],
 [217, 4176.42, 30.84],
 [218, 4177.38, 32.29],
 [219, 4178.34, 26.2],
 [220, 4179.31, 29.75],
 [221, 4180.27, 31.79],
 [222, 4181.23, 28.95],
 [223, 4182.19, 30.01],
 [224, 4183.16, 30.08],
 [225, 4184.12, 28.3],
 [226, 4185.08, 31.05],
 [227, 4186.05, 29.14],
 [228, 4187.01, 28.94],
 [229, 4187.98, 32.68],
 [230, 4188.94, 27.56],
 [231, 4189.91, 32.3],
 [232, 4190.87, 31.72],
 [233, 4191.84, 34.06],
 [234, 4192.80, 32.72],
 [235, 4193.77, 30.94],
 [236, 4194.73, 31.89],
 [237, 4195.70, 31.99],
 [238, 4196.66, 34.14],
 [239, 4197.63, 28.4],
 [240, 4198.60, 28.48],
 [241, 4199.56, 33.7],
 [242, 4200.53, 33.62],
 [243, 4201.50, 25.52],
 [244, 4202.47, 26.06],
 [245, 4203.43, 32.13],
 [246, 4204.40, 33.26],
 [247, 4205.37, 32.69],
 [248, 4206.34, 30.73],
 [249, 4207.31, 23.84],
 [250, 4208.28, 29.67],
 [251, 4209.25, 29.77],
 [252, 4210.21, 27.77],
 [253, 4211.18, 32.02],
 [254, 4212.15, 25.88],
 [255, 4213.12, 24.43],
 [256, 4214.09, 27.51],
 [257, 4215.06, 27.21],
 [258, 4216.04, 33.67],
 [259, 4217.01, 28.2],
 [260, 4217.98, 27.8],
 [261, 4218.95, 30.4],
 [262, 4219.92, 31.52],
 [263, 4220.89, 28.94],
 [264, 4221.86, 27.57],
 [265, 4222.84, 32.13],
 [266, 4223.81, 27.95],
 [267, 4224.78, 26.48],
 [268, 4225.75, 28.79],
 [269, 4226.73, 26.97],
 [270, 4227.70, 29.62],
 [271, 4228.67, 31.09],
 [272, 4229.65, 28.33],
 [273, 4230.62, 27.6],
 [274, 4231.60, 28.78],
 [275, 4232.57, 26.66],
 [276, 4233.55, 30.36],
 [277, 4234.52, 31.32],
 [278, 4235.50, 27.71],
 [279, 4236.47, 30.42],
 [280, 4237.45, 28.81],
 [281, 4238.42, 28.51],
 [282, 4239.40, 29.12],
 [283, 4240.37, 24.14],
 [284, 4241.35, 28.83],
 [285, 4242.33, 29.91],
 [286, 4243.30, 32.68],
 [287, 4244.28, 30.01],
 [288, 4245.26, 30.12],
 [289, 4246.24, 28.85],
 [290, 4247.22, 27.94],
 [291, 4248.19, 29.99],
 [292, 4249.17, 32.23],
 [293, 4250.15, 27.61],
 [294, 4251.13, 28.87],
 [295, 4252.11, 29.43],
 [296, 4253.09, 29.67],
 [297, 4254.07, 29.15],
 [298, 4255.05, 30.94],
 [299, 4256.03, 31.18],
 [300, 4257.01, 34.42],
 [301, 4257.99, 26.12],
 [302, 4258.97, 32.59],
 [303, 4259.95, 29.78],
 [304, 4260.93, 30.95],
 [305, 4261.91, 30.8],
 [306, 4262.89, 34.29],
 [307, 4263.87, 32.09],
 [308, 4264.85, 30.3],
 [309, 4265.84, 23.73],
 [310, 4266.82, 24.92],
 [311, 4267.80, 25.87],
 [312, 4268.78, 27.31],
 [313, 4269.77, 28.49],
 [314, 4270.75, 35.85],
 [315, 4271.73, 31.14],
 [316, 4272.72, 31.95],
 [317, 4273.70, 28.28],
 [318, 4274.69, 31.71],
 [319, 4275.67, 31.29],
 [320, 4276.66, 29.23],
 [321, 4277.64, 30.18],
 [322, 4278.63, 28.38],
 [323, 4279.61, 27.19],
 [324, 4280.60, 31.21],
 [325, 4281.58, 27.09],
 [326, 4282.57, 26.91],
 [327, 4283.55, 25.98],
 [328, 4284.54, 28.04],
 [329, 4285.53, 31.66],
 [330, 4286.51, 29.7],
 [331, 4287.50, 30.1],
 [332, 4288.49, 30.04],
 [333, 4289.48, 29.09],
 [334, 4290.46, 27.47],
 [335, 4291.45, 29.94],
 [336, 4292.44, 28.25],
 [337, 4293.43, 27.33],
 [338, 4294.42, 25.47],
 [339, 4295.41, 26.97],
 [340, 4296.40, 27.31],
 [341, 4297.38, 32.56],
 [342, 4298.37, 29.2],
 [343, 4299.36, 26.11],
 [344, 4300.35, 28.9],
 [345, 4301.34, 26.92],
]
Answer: -0.14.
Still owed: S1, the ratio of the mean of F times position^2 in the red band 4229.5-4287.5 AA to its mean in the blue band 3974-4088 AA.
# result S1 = 1.1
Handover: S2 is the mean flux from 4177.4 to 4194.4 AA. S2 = 30.4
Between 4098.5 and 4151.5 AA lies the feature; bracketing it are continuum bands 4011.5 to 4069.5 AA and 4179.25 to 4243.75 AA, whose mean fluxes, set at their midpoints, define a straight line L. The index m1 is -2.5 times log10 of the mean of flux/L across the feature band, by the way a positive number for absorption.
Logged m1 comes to 0.05 mag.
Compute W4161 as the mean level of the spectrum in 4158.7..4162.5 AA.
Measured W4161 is 32.3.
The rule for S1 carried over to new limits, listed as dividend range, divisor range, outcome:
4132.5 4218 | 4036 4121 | 1.11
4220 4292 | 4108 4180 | 1.02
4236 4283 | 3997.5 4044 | 1.11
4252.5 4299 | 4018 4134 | 1.11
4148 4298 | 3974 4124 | 1.10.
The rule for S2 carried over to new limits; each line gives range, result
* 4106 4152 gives 30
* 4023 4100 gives 30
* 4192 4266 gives 29.6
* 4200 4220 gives 29.2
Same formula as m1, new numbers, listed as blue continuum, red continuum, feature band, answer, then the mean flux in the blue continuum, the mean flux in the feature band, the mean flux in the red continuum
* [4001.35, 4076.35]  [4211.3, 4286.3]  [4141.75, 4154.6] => -0.093 mag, 30.2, 32.4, 29.3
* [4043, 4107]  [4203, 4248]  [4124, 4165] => -0.080 mag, 28.7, 31.1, 29.1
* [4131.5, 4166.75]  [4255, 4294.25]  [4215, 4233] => 0.047 mag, 31.4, 29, 29.5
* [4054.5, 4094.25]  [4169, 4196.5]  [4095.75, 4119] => 0.211 mag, 30.2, 24.9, 30.4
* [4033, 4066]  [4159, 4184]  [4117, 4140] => 0.038 mag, 31.1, 29.9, 30.9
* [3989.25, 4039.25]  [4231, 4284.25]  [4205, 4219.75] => 0.031 mag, 30.4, 28.8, 29.5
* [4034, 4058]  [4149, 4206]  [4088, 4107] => 0.226 mag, 30.9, 25.2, 31.1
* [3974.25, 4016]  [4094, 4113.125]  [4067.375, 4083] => -0.135 mag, 31.2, 29.7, 24.4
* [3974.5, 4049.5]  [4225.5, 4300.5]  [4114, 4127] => 0.036 mag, 30.6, 29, 29.2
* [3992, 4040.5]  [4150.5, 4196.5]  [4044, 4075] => -0.005 mag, 30.2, 30.6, 31.1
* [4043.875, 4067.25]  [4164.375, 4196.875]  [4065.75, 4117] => 0.121 mag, 30.9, 27.6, 30.8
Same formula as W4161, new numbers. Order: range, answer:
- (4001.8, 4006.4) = 30.7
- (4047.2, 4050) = 31.4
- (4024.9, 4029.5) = 29.5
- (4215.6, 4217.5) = 30.9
